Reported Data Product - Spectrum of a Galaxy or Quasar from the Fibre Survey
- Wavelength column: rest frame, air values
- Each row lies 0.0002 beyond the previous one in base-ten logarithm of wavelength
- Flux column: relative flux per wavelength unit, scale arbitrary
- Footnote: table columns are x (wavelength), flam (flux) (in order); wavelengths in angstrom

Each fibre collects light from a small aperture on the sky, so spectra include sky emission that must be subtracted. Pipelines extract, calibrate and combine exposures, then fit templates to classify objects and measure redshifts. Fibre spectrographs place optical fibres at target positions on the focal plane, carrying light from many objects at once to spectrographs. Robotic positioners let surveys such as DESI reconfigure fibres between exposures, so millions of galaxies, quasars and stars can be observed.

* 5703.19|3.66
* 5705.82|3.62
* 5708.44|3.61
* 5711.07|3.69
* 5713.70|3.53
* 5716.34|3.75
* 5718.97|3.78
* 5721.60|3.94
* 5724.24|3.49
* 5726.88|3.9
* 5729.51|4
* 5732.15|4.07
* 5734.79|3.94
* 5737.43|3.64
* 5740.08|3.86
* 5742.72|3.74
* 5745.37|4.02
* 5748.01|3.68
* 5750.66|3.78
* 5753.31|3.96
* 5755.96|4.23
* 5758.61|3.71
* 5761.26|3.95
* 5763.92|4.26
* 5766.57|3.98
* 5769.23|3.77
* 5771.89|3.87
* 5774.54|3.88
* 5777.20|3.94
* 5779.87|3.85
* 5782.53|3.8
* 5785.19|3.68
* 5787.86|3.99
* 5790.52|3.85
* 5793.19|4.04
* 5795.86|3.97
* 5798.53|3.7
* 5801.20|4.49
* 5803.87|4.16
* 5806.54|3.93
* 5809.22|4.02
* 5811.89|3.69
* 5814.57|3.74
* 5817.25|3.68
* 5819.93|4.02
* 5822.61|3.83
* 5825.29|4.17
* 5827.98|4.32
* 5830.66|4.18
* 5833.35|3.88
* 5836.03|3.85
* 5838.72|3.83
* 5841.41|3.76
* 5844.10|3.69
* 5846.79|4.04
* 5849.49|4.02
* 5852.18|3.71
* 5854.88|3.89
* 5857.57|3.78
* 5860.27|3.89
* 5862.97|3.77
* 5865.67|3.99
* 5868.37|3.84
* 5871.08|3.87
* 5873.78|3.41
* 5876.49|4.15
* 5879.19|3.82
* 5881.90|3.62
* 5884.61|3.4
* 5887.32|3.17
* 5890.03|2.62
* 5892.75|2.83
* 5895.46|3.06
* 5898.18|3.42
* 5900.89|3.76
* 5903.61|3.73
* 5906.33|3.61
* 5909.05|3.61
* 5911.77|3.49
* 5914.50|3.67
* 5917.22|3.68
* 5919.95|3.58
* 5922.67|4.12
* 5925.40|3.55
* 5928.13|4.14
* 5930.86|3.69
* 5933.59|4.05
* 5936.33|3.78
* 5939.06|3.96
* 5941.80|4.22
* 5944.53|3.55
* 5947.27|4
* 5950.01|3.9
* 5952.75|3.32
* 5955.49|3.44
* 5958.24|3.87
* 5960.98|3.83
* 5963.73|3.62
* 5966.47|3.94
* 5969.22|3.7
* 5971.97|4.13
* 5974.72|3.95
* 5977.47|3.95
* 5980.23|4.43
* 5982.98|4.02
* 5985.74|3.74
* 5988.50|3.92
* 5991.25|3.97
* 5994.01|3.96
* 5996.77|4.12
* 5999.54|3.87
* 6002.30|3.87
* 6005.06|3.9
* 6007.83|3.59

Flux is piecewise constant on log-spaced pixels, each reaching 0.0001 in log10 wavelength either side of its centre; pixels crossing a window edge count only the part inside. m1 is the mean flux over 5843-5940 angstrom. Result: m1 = 3.68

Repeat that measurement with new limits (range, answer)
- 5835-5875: 3.82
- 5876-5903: 3.37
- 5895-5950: 3.75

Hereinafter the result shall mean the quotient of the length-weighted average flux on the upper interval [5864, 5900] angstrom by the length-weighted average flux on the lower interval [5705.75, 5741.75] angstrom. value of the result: 0.9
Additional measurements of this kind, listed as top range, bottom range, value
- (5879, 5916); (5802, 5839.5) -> 0.86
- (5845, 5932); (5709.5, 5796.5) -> 0.95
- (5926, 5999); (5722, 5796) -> 1.00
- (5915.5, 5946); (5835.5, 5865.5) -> 1.00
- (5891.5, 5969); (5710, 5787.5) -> 0.96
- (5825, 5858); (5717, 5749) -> 1.02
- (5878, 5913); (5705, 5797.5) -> 0.88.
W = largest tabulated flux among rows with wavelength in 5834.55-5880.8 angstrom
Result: 4.15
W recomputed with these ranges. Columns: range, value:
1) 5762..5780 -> 4.26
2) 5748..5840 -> 4.49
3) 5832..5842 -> 3.88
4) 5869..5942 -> 4.22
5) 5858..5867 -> 3.99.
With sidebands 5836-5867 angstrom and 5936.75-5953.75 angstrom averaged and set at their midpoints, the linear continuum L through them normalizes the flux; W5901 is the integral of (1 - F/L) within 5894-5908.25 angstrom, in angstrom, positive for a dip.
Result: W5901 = 1.2 angstrom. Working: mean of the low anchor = 3.85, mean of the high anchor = 3.83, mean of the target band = 3.52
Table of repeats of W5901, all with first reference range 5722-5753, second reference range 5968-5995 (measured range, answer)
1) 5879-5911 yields 4.5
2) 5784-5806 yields -0.7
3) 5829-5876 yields 0.6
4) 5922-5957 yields 1.2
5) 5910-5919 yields 0.7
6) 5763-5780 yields -0.3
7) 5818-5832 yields -0.7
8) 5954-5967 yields 0.8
